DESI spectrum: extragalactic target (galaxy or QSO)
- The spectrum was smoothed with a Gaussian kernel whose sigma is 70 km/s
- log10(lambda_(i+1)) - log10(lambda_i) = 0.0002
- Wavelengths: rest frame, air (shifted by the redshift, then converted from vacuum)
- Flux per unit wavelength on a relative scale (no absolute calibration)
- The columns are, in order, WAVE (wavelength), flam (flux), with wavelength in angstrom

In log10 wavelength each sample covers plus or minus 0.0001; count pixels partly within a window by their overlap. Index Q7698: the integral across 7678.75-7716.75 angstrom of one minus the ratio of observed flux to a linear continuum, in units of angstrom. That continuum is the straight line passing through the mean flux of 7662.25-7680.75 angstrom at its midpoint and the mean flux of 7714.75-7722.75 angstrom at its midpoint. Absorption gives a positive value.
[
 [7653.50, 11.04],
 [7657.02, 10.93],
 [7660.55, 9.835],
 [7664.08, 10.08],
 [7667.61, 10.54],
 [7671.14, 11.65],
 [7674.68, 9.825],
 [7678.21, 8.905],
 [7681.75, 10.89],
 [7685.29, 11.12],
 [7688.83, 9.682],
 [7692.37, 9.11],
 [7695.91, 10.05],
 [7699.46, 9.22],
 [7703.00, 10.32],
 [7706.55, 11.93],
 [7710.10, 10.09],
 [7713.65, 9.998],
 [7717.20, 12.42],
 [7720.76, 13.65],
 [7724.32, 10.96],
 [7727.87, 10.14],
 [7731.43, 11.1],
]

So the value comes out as 4.3 angstrom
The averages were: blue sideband 10.2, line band 10.3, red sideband 12.7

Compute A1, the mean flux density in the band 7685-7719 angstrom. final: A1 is 10.4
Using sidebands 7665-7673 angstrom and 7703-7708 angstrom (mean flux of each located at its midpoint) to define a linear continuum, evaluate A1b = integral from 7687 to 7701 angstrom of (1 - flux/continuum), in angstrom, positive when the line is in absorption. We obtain 2.1 angstrom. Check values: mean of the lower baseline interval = 11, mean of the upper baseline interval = 11.4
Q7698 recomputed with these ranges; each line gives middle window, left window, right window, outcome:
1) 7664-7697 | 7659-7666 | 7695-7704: -1.0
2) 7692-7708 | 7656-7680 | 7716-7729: 1.4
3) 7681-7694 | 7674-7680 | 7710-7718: -0.6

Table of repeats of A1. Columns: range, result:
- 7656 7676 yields 10.5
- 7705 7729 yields 11.3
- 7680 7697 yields 10.2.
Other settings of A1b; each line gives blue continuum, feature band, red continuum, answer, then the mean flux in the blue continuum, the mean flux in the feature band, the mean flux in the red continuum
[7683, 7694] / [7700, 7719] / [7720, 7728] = 0.23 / 10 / 10.8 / 11.6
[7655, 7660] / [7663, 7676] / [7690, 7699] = -0.34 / 10.7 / 10.6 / 9.53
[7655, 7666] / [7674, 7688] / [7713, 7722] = 1.02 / 10.3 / 10.2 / 12.2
